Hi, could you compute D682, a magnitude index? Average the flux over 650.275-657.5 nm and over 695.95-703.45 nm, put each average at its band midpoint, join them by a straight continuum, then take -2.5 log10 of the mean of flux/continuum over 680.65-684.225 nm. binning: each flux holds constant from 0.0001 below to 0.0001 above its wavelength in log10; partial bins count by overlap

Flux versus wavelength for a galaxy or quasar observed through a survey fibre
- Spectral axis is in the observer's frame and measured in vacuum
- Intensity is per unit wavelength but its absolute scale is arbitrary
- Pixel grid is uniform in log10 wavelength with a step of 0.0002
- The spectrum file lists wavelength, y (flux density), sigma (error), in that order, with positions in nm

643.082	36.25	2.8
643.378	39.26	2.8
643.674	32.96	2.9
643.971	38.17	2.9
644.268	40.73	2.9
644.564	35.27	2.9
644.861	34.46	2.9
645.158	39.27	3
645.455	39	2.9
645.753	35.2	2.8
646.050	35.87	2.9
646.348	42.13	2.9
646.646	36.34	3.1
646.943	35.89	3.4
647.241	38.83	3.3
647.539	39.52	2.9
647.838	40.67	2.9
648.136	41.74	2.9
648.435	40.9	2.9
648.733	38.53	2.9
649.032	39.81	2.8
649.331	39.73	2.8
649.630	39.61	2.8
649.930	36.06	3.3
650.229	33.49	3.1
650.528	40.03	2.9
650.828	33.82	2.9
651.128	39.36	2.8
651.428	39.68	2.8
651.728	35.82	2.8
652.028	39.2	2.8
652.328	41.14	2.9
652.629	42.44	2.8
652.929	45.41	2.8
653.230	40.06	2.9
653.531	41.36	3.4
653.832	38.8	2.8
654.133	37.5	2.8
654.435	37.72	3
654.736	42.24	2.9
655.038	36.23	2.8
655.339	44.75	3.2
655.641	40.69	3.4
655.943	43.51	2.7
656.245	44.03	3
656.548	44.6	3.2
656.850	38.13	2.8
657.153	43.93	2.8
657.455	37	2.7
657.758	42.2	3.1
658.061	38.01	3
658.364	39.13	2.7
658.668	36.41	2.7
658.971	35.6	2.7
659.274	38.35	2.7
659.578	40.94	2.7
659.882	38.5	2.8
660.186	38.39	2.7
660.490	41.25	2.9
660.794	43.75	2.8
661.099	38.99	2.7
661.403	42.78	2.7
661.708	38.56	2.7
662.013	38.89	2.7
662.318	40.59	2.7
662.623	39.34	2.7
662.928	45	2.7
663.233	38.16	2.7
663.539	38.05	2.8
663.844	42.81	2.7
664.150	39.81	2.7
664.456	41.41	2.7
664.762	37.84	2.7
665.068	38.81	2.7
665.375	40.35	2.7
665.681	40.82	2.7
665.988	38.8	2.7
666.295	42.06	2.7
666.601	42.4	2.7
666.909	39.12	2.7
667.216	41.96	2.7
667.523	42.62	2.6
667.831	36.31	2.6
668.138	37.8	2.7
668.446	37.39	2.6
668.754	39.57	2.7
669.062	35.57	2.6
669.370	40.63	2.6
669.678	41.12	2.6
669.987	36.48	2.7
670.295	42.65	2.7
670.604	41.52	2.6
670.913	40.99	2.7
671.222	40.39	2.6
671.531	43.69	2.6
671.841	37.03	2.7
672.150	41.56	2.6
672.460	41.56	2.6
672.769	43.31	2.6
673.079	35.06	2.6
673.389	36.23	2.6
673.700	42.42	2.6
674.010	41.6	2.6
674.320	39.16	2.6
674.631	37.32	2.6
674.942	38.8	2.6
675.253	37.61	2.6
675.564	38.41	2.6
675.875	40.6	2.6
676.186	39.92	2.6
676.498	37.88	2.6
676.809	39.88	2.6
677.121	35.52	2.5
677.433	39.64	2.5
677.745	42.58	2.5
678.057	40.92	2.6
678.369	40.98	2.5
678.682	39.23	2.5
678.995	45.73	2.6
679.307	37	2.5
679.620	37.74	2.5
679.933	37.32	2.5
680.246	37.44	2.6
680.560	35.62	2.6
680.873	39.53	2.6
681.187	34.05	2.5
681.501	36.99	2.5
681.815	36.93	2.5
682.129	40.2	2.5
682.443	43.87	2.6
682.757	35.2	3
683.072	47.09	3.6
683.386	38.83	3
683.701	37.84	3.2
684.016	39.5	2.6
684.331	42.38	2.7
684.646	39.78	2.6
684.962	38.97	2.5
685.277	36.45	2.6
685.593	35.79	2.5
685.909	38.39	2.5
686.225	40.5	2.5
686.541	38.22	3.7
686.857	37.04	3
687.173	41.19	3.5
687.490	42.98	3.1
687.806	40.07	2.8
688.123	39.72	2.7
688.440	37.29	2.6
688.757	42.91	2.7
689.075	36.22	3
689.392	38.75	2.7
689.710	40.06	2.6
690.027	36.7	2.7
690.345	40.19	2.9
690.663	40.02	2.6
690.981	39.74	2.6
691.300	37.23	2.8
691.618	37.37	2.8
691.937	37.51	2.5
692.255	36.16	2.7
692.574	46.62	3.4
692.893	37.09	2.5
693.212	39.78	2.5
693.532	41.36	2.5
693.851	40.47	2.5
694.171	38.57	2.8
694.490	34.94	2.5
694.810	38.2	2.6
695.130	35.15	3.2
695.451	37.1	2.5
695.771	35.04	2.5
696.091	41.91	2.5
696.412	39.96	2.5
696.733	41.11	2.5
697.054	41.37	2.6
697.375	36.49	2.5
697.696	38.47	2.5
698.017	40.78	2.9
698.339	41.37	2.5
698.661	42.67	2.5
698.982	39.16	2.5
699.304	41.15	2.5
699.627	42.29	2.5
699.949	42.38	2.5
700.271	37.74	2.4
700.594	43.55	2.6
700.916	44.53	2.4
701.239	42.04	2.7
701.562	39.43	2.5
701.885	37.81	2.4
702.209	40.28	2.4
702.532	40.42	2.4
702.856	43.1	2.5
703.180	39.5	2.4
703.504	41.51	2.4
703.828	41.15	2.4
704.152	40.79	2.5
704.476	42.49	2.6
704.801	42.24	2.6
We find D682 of 0.04 mag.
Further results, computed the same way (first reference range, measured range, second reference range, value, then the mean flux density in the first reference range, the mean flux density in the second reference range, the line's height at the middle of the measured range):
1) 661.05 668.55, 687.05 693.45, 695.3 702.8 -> 0.02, 40.1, 40.4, 40.3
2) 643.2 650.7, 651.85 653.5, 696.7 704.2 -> -0.09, 38.1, 40.8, 38.4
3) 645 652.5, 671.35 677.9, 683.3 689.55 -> -0.02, 38.5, 39.1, 38.9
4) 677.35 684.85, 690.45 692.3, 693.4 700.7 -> 0.04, 39.4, 39.6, 39.5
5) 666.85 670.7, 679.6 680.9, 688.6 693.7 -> 0.06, 39.4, 39.2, 39.3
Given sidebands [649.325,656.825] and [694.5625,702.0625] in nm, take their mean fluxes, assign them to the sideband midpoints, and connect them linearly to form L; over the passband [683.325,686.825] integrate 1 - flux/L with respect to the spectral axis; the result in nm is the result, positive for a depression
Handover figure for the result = 0.10 nm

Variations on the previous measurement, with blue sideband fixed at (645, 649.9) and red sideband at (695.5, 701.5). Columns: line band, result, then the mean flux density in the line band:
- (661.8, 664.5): -0.07 nm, 40.4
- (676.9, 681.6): 0.14 nm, 38.7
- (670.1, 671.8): -0.07 nm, 41.4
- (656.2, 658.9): -0.06 nm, 40.1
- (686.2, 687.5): 0.02 nm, 39.6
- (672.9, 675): 0.06 nm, 38.7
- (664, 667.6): -0.09 nm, 40.5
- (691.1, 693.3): 0.09 nm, 38.8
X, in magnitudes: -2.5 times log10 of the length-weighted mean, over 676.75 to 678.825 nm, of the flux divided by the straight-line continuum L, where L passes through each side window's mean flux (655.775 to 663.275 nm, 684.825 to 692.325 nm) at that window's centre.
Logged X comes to -0.014 mag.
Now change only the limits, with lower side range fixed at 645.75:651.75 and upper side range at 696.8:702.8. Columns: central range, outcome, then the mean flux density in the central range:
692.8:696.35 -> 0.062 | 38.2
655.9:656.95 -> -0.106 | 42.7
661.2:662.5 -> -0.032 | 40.1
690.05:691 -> 0.020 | 39.5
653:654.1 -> -0.044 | 40.2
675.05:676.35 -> 0.014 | 39.1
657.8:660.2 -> 0.014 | 38.3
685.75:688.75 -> 0.013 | 39.7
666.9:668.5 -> -0.003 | 39.3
